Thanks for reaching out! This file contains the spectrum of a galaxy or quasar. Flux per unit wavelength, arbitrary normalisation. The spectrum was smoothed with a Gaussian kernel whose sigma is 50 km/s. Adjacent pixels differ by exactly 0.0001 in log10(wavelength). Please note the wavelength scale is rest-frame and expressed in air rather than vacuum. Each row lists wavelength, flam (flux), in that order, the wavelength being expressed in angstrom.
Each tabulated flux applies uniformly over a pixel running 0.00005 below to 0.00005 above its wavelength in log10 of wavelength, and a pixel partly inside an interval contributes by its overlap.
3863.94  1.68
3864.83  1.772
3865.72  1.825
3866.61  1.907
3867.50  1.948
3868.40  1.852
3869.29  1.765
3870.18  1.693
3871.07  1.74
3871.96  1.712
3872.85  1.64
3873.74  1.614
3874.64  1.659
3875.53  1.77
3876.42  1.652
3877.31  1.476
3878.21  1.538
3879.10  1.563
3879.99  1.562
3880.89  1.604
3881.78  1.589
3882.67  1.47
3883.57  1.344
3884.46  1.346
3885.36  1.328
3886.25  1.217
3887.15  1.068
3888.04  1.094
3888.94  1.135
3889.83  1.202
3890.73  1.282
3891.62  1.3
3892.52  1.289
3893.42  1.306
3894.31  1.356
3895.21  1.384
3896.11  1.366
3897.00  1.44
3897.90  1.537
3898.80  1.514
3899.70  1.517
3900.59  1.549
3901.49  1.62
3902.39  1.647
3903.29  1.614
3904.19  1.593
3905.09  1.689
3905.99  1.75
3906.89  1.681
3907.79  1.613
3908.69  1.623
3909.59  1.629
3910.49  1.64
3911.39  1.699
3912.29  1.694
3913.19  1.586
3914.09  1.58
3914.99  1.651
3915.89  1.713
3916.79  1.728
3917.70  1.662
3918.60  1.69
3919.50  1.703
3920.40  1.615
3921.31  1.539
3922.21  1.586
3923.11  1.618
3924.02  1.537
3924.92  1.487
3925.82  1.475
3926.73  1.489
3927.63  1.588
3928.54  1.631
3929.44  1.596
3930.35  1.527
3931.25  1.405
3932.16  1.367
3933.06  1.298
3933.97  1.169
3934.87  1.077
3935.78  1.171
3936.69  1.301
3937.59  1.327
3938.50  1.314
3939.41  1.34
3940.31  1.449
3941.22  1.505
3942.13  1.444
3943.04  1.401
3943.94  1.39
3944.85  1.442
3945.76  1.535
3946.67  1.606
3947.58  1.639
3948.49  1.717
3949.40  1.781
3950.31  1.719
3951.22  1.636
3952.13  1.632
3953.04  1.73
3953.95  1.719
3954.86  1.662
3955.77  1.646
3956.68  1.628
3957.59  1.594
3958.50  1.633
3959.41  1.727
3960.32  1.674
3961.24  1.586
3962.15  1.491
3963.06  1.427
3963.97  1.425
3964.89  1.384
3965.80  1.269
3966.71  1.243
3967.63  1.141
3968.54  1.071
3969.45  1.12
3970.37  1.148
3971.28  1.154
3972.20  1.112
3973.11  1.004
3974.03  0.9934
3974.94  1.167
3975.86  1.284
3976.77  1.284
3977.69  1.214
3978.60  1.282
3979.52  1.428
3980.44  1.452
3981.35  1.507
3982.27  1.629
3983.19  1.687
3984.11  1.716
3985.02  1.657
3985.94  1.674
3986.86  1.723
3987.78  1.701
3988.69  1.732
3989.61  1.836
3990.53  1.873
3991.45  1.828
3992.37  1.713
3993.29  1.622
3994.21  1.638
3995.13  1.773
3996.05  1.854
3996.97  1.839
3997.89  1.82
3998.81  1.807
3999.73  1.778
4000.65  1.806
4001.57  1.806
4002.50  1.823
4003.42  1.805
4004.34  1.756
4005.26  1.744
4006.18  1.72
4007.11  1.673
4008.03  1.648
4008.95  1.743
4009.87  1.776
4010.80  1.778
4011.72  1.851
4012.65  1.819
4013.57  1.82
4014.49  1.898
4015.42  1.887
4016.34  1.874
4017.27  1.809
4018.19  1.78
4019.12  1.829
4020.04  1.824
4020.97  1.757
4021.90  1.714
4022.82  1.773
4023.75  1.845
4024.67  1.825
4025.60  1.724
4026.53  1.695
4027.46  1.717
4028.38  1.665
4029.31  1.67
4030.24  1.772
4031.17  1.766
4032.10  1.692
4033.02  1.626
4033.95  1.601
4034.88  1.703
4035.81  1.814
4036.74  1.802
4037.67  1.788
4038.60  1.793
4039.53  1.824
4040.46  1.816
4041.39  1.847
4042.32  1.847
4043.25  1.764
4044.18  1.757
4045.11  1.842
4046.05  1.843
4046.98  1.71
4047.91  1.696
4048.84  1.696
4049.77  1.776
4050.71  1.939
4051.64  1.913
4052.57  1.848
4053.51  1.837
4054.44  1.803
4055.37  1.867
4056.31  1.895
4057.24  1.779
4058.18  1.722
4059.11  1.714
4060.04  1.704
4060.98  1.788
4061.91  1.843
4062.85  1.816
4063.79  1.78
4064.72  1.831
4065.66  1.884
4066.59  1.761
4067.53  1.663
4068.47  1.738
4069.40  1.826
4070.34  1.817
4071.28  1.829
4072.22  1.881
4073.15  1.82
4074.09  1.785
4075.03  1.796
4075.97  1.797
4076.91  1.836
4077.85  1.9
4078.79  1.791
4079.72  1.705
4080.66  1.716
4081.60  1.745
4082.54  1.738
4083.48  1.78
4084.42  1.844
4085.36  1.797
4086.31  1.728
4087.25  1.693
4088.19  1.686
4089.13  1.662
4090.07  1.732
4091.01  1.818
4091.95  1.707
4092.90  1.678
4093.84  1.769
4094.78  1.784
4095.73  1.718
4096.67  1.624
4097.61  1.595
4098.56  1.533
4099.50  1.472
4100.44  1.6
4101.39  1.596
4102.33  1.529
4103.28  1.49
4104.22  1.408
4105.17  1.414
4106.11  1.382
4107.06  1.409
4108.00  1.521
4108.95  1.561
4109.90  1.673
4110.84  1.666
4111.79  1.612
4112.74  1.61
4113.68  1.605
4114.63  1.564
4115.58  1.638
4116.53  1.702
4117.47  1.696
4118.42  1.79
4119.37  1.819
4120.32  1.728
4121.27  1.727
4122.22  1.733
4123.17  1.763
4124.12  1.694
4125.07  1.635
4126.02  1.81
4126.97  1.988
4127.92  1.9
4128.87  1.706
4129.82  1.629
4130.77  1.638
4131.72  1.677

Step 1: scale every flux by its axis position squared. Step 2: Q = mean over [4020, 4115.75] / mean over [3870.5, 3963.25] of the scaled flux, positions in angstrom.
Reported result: 1.22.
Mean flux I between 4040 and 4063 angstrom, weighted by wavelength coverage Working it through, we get 1.8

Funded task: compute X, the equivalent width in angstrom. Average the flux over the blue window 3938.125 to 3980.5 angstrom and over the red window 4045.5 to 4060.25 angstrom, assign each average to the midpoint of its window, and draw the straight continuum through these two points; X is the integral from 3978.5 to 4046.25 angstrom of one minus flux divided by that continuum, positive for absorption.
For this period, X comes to -4.7 angstrom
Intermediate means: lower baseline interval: 1.43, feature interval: 1.75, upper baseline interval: 1.8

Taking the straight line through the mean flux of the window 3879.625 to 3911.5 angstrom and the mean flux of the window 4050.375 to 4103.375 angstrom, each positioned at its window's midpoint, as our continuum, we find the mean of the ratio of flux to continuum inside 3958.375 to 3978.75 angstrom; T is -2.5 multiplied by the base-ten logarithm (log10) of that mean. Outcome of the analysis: 0.22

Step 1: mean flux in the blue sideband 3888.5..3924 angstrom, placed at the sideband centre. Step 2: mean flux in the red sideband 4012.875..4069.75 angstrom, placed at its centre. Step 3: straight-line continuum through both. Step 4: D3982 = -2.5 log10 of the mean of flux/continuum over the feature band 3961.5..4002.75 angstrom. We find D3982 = 0.119 mag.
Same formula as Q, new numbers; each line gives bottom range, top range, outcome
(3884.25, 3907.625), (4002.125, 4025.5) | 1.34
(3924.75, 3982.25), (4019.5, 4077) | 1.31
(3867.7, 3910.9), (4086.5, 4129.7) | 1.22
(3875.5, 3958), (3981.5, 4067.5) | 1.24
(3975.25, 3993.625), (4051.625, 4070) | 1.18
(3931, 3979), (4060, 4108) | 1.30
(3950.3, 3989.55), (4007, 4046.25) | 1.25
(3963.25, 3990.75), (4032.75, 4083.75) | 1.34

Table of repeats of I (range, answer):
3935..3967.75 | 1.51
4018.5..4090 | 1.78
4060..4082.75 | 1.79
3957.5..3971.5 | 1.38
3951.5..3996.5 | 1.5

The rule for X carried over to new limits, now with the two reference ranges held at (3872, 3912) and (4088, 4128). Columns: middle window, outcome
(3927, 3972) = 2.26 angstrom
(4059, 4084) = -2.57 angstrom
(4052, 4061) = -1.04 angstrom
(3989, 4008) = -2.45 angstrom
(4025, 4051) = -2.56 angstrom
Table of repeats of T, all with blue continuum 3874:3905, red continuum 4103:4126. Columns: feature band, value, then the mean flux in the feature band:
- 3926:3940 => 0.077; 1.38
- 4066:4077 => -0.133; 1.8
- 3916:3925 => -0.111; 1.62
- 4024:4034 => -0.105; 1.71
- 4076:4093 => -0.101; 1.76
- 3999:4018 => -0.165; 1.79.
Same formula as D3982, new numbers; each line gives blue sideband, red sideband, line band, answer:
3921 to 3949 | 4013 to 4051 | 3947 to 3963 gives -0.09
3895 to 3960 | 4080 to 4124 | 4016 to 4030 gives -0.10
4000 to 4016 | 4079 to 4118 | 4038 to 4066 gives -0.06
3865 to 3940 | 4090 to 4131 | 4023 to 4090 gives -0.10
